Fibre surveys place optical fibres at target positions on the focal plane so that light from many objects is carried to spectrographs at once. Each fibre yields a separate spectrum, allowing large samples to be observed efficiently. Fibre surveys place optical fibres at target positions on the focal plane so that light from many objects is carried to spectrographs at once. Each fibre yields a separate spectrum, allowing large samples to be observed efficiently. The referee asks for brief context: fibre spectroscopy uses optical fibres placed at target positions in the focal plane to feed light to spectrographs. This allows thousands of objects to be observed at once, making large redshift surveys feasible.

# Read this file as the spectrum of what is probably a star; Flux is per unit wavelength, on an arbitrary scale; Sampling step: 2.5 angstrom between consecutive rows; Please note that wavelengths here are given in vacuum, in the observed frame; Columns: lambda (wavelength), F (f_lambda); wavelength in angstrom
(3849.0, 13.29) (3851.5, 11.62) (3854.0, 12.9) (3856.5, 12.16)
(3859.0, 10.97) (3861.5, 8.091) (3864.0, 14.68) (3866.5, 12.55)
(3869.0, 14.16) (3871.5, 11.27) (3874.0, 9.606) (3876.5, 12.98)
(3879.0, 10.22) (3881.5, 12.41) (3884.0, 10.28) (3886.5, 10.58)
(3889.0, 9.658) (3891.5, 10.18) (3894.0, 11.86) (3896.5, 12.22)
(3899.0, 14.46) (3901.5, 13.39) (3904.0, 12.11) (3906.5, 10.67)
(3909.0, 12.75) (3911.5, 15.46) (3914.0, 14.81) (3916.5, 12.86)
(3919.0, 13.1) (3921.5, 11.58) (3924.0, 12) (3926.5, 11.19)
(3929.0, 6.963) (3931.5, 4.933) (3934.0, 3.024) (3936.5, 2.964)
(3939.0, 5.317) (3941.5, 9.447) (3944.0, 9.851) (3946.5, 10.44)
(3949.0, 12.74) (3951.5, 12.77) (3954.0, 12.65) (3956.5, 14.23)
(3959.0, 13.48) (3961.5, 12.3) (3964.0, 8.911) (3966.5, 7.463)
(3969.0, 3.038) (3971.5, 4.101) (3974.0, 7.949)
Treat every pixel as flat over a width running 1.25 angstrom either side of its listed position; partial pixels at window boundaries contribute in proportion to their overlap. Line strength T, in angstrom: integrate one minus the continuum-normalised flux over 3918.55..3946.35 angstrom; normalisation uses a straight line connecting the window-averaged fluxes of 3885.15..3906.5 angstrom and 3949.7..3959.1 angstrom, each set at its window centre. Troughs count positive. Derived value 9.8 angstrom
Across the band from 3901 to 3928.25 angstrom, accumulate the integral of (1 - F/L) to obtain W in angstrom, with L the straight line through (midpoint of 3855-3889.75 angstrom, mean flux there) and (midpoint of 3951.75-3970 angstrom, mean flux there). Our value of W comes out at -3.9 angstrom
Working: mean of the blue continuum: 11.4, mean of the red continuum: 10.5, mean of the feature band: 12.6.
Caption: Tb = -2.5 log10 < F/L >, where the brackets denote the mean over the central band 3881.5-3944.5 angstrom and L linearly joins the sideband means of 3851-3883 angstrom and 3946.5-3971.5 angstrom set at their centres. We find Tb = 0.07 mag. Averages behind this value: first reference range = 11.8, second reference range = 10.5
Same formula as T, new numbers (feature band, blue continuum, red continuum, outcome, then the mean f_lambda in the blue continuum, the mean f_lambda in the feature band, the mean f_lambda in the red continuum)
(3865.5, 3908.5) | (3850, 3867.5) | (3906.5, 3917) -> 3.7 angstrom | 11.9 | 11.7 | 13.7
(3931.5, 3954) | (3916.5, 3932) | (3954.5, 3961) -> 7.3 angstrom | 10.4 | 8.37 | 13.5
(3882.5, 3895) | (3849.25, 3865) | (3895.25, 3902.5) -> 2.4 angstrom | 11.8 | 10.5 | 13.4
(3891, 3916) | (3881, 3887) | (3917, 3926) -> -2.7 angstrom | 11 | 12.9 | 12.2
